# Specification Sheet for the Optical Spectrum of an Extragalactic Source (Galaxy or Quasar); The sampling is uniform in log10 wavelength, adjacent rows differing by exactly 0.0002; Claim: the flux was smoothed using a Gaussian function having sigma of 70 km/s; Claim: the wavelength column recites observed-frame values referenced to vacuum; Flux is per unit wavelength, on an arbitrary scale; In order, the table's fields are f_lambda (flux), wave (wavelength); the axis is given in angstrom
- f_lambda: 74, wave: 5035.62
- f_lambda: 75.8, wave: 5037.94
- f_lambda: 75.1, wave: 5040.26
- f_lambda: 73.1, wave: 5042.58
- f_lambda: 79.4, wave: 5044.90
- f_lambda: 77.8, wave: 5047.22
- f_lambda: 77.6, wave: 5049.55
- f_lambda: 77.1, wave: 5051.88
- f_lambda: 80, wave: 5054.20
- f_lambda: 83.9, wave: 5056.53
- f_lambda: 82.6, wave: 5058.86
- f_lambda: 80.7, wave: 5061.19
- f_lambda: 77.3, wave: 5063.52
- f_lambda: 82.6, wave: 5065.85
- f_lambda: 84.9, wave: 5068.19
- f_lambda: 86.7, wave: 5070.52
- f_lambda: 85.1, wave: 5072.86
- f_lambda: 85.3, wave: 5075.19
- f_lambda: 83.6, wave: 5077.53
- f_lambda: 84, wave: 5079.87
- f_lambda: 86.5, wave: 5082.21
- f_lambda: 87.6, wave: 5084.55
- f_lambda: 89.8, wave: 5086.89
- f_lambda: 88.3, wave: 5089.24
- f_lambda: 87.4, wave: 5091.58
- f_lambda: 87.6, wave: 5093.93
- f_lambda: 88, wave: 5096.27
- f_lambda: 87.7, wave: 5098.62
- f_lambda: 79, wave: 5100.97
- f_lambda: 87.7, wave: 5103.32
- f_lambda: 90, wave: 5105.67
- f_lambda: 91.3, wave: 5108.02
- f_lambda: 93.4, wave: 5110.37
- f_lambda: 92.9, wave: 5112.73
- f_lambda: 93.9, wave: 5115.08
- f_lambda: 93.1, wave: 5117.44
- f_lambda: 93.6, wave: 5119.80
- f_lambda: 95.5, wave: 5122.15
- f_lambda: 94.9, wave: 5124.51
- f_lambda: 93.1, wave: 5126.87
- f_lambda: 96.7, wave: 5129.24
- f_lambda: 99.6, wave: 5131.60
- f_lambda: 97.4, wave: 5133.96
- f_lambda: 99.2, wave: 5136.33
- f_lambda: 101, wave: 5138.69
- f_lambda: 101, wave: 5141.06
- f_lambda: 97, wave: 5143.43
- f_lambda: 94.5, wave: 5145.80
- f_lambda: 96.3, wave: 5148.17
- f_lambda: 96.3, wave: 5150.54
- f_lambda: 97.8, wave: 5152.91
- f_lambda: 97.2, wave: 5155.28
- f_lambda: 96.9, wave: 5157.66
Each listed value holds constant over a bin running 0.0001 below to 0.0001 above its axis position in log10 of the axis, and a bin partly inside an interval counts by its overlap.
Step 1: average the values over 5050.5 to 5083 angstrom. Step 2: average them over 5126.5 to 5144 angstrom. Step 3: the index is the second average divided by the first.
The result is 1.19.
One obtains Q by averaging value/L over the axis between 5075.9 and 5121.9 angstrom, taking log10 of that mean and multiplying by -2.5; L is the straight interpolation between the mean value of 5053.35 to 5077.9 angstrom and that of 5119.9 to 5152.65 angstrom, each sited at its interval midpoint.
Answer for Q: 0.010 mag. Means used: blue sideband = 83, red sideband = 97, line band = 88.8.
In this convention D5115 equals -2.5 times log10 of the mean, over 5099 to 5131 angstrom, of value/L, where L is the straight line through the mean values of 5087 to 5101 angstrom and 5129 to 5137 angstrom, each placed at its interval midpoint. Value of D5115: 0.01 mag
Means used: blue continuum 87.2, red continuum 98.4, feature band 92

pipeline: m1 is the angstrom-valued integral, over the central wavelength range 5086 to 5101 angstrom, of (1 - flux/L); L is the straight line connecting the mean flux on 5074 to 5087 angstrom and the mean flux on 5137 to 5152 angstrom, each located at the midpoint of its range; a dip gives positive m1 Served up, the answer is 0.15 angstrom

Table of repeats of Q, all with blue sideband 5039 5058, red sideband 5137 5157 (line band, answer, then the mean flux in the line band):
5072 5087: -0.02 mag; 85.8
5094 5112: 0.01 mag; 88.2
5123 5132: -0.02 mag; 95.7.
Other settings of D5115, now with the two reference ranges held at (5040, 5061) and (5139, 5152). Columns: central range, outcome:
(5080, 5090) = -0.03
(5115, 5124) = -0.02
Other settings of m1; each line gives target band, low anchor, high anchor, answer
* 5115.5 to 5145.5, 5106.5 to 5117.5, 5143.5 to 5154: -0.67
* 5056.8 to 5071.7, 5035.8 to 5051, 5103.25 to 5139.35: -0.24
